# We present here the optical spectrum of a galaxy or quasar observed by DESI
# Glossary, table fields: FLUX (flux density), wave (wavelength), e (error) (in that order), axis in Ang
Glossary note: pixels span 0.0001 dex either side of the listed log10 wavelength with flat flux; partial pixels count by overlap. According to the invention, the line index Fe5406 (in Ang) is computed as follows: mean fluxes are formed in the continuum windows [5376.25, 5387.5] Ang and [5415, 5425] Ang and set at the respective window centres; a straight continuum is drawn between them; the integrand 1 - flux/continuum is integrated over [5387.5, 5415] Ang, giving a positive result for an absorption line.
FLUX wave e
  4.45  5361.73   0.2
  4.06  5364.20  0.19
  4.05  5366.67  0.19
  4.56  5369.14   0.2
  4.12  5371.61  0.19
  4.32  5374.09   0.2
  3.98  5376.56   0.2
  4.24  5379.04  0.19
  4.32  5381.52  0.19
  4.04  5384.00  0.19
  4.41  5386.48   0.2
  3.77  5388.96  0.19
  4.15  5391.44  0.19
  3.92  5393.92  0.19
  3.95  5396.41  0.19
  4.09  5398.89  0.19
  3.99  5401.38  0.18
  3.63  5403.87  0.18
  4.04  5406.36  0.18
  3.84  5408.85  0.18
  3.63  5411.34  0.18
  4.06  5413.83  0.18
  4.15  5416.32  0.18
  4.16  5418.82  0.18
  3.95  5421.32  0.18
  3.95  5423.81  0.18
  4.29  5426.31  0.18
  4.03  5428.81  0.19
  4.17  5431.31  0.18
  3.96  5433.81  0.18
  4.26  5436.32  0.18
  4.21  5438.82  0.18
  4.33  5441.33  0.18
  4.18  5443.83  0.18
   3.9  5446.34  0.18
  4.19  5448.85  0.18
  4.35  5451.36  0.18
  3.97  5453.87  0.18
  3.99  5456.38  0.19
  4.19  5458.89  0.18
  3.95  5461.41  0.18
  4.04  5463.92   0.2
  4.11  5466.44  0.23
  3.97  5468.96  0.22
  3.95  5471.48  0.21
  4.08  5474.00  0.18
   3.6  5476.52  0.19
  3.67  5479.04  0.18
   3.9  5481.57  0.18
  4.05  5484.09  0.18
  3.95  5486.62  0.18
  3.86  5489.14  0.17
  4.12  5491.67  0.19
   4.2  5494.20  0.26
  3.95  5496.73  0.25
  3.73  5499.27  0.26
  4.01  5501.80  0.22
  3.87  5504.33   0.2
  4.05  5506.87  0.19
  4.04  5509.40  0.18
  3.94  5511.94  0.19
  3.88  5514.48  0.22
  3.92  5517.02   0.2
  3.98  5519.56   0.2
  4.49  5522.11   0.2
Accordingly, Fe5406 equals 1.41 Ang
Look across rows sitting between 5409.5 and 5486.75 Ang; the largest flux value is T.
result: 4.35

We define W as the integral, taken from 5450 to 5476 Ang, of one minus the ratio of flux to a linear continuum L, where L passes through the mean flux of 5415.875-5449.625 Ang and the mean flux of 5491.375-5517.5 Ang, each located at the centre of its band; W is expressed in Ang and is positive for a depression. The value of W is 0.1 Ang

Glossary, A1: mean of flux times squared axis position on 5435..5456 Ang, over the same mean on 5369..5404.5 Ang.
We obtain 1.04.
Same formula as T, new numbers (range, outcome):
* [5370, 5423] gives 4.41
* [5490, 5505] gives 4.2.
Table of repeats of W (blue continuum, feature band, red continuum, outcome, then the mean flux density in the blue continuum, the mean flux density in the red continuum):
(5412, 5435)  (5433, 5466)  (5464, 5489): -1.0 Ang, 4.07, 3.92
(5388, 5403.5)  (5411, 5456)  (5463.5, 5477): -1.5 Ang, 3.96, 3.97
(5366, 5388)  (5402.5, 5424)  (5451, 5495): 1.0 Ang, 4.23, 3.99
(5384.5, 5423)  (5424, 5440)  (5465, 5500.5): -0.7 Ang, 3.98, 3.94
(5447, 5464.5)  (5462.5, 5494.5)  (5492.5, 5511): 0.7 Ang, 4.09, 3.98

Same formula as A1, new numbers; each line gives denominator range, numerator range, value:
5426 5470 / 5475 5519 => 0.97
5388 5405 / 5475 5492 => 1.02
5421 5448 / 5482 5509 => 0.99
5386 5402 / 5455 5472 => 1.03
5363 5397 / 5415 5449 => 1.02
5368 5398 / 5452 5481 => 0.99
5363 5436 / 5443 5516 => 1.01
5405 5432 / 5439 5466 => 1.04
